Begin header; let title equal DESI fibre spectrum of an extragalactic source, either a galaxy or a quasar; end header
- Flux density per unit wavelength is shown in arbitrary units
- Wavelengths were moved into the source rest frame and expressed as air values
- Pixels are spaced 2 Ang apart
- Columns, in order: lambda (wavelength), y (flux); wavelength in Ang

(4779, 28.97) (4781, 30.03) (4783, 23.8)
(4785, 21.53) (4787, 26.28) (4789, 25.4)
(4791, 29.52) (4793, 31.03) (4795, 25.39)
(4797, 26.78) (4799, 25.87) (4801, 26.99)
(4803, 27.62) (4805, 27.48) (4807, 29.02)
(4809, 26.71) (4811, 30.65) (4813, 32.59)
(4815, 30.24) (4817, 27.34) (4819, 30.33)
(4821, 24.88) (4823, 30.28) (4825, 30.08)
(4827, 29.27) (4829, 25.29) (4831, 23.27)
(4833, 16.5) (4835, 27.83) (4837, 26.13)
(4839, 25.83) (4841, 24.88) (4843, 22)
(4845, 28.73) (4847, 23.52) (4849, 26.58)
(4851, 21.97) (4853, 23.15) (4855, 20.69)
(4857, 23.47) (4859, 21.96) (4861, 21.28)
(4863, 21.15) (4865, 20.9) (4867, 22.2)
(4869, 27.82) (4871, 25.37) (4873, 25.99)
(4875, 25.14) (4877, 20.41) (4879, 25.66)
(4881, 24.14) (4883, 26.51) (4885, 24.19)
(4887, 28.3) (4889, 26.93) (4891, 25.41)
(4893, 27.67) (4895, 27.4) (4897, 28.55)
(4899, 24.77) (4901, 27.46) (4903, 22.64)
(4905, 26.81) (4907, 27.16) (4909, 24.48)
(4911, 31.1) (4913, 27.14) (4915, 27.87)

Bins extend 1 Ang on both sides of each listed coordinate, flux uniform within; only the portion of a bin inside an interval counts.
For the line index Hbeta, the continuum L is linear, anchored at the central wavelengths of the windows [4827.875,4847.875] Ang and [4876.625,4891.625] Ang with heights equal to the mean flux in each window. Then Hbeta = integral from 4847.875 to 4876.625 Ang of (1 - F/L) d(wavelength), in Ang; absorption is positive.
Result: 1.8 Ang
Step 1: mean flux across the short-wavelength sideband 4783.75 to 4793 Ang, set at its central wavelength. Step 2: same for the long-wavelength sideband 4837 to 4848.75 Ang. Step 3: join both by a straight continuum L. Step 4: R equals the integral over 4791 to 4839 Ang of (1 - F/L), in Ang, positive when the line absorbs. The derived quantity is -3.27 Ang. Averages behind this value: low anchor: 26.2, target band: 27.5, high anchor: 25.2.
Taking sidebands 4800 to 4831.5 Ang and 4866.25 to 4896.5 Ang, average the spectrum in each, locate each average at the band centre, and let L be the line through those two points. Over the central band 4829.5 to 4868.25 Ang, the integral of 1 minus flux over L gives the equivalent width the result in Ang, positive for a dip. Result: 5.25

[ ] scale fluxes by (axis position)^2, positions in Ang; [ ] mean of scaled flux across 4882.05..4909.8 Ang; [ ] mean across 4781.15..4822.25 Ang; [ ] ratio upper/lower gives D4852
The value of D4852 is 0.99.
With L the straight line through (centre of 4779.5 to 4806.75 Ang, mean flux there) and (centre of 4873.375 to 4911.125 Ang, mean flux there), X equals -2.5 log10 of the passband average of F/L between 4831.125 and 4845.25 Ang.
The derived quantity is 0.093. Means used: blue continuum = 26.9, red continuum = 25.9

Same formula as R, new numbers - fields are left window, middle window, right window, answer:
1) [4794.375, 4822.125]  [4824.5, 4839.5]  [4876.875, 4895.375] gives 1.10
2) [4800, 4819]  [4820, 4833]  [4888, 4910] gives 0.91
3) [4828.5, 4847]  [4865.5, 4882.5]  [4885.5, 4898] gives 1.15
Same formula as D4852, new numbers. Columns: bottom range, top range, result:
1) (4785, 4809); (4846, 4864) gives 0.85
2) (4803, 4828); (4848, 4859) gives 0.81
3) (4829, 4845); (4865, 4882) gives 1.02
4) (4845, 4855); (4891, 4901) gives 1.15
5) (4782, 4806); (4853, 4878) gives 0.90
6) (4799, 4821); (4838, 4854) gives 0.87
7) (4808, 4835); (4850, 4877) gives 0.85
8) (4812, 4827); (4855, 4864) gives 0.76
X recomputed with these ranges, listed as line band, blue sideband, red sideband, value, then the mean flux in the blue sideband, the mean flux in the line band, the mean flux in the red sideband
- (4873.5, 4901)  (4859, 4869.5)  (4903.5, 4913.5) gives -0.04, 22.4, 25.8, 27.1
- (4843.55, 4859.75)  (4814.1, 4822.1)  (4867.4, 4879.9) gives 0.11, 28.2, 23.7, 24.9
